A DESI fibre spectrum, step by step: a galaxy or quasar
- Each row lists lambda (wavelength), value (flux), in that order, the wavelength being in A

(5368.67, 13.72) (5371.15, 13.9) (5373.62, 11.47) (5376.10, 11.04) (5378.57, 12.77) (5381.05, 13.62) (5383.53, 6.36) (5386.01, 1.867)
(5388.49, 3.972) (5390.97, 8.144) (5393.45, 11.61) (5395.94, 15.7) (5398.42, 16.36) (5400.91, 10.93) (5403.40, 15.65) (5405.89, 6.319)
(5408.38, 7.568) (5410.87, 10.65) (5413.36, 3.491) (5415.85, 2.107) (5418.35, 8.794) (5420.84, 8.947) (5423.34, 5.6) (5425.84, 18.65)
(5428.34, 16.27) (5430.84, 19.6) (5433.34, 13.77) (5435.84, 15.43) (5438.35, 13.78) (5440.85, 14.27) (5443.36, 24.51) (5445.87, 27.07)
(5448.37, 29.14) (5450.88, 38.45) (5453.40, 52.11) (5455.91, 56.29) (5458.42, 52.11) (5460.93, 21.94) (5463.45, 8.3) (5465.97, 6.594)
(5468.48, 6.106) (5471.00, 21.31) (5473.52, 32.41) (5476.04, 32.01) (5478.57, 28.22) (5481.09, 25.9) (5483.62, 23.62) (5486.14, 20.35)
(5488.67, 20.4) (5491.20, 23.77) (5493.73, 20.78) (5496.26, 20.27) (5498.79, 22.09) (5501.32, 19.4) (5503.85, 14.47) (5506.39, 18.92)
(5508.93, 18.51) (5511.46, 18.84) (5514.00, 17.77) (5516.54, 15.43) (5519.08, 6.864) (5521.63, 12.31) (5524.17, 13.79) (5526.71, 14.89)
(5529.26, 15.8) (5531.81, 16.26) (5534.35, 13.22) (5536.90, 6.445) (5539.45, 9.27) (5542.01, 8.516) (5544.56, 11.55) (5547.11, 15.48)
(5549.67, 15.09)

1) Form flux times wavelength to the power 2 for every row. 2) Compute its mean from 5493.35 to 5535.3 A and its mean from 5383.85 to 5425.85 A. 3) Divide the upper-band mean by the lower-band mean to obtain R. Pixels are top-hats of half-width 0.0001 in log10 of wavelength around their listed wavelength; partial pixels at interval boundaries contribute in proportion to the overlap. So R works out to 1.9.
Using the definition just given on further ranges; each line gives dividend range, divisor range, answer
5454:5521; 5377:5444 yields 2.02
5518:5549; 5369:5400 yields 1.20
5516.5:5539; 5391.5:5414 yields 1.19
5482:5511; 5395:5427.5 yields 2.07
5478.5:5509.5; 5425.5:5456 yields 0.85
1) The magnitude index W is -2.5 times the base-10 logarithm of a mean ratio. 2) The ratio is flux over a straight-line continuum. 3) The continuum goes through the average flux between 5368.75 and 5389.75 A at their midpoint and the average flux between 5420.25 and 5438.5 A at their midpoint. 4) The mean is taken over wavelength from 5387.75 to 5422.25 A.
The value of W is 0.25 mag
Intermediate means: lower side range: 9.61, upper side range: 14.2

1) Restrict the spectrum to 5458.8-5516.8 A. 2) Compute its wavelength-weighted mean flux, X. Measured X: 20.5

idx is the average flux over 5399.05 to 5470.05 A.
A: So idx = 18.4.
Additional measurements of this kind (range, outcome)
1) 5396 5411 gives 11.6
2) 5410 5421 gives 6.46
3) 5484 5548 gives 15.9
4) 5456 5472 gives 22.1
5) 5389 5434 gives 11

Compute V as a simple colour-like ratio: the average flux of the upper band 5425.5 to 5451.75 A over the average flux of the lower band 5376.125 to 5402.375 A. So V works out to 2.0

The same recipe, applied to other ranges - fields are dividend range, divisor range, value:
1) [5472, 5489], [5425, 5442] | 1.66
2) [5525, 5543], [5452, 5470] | 0.42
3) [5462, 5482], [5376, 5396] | 2.23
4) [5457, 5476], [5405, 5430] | 2.46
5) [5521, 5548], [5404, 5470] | 0.66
